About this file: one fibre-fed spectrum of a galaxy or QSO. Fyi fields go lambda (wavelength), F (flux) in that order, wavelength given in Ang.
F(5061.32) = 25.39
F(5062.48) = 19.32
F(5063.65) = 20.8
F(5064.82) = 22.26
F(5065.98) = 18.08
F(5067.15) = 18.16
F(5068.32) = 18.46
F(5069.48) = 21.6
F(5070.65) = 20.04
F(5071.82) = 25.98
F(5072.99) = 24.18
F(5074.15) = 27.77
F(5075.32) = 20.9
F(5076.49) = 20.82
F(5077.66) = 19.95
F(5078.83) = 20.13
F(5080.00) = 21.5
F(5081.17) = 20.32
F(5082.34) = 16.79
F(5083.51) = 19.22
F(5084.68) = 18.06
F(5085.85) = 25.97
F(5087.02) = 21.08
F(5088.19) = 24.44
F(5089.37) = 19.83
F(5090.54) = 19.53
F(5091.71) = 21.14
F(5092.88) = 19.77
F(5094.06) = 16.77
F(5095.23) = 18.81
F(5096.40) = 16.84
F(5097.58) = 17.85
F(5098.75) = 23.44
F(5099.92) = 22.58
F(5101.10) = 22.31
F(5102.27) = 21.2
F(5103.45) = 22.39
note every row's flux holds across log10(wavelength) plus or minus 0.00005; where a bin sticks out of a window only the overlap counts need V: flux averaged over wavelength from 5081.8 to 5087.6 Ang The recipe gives 20.3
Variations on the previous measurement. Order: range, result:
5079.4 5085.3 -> 19.2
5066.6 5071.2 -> 19.6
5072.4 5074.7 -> 26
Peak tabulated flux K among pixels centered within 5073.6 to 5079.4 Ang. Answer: 27.77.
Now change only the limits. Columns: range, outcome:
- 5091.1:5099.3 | 23.44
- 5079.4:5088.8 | 25.97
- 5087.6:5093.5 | 24.44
